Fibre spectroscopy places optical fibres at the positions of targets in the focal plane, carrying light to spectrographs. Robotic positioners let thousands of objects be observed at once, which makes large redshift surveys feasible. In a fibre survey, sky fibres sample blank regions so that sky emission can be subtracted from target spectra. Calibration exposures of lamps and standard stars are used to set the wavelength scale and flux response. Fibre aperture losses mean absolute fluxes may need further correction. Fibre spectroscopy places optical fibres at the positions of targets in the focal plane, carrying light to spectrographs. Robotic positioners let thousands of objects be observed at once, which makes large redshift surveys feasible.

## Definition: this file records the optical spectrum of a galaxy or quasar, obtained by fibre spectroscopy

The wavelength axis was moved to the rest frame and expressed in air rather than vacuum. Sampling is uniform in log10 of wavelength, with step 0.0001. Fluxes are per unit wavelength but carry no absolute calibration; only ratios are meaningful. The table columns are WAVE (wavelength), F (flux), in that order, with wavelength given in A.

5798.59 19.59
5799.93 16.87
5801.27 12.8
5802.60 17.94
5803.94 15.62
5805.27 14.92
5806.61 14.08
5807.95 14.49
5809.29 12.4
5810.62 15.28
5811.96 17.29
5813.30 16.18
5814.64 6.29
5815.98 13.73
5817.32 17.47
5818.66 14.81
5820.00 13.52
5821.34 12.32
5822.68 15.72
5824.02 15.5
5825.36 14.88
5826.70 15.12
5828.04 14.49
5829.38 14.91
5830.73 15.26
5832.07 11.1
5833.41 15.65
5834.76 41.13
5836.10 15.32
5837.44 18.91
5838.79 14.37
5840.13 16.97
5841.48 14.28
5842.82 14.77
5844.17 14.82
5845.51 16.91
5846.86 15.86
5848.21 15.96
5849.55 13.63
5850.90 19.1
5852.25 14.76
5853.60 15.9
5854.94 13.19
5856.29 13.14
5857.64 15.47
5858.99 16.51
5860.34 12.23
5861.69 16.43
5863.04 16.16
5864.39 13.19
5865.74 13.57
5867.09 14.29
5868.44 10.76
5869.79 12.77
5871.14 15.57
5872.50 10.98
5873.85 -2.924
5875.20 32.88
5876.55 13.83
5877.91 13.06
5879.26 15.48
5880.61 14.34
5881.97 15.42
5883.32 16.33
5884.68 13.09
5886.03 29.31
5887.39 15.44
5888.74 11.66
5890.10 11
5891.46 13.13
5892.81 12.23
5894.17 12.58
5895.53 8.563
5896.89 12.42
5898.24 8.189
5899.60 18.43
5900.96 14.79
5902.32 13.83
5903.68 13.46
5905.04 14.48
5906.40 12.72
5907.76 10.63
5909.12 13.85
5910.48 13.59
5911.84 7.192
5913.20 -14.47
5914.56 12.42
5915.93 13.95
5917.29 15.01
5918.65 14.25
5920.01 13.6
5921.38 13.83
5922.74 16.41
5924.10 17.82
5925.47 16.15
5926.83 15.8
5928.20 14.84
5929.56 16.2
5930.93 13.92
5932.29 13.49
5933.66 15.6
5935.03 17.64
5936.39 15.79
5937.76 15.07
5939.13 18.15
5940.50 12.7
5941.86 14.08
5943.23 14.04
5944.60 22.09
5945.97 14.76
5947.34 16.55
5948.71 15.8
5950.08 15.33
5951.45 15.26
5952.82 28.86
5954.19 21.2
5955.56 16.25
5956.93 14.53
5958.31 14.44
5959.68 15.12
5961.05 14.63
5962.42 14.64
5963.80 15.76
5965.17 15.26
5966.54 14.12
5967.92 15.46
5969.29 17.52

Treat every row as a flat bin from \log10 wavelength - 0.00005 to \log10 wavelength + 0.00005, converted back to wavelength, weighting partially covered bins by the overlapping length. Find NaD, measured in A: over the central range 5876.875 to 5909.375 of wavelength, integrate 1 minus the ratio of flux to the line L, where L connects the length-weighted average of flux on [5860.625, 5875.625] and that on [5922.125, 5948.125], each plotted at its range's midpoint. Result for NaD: 1.1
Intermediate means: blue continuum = 13.6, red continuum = 15.8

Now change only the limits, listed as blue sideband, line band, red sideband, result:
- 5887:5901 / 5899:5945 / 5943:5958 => 3.85 A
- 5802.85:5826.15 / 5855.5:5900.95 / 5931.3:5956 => 4.32 A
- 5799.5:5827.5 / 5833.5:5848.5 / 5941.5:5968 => -3.12 A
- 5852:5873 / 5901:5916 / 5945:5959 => 5.27 A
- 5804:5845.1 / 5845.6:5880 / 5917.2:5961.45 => 2.64 A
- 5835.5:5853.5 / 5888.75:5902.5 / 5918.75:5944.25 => 2.75 A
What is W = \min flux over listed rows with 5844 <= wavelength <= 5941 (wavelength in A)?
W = -14.47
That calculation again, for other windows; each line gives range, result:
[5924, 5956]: 12.7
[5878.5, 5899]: 8.189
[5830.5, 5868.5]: 10.76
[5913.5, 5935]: 12.42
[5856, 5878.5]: -2.924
